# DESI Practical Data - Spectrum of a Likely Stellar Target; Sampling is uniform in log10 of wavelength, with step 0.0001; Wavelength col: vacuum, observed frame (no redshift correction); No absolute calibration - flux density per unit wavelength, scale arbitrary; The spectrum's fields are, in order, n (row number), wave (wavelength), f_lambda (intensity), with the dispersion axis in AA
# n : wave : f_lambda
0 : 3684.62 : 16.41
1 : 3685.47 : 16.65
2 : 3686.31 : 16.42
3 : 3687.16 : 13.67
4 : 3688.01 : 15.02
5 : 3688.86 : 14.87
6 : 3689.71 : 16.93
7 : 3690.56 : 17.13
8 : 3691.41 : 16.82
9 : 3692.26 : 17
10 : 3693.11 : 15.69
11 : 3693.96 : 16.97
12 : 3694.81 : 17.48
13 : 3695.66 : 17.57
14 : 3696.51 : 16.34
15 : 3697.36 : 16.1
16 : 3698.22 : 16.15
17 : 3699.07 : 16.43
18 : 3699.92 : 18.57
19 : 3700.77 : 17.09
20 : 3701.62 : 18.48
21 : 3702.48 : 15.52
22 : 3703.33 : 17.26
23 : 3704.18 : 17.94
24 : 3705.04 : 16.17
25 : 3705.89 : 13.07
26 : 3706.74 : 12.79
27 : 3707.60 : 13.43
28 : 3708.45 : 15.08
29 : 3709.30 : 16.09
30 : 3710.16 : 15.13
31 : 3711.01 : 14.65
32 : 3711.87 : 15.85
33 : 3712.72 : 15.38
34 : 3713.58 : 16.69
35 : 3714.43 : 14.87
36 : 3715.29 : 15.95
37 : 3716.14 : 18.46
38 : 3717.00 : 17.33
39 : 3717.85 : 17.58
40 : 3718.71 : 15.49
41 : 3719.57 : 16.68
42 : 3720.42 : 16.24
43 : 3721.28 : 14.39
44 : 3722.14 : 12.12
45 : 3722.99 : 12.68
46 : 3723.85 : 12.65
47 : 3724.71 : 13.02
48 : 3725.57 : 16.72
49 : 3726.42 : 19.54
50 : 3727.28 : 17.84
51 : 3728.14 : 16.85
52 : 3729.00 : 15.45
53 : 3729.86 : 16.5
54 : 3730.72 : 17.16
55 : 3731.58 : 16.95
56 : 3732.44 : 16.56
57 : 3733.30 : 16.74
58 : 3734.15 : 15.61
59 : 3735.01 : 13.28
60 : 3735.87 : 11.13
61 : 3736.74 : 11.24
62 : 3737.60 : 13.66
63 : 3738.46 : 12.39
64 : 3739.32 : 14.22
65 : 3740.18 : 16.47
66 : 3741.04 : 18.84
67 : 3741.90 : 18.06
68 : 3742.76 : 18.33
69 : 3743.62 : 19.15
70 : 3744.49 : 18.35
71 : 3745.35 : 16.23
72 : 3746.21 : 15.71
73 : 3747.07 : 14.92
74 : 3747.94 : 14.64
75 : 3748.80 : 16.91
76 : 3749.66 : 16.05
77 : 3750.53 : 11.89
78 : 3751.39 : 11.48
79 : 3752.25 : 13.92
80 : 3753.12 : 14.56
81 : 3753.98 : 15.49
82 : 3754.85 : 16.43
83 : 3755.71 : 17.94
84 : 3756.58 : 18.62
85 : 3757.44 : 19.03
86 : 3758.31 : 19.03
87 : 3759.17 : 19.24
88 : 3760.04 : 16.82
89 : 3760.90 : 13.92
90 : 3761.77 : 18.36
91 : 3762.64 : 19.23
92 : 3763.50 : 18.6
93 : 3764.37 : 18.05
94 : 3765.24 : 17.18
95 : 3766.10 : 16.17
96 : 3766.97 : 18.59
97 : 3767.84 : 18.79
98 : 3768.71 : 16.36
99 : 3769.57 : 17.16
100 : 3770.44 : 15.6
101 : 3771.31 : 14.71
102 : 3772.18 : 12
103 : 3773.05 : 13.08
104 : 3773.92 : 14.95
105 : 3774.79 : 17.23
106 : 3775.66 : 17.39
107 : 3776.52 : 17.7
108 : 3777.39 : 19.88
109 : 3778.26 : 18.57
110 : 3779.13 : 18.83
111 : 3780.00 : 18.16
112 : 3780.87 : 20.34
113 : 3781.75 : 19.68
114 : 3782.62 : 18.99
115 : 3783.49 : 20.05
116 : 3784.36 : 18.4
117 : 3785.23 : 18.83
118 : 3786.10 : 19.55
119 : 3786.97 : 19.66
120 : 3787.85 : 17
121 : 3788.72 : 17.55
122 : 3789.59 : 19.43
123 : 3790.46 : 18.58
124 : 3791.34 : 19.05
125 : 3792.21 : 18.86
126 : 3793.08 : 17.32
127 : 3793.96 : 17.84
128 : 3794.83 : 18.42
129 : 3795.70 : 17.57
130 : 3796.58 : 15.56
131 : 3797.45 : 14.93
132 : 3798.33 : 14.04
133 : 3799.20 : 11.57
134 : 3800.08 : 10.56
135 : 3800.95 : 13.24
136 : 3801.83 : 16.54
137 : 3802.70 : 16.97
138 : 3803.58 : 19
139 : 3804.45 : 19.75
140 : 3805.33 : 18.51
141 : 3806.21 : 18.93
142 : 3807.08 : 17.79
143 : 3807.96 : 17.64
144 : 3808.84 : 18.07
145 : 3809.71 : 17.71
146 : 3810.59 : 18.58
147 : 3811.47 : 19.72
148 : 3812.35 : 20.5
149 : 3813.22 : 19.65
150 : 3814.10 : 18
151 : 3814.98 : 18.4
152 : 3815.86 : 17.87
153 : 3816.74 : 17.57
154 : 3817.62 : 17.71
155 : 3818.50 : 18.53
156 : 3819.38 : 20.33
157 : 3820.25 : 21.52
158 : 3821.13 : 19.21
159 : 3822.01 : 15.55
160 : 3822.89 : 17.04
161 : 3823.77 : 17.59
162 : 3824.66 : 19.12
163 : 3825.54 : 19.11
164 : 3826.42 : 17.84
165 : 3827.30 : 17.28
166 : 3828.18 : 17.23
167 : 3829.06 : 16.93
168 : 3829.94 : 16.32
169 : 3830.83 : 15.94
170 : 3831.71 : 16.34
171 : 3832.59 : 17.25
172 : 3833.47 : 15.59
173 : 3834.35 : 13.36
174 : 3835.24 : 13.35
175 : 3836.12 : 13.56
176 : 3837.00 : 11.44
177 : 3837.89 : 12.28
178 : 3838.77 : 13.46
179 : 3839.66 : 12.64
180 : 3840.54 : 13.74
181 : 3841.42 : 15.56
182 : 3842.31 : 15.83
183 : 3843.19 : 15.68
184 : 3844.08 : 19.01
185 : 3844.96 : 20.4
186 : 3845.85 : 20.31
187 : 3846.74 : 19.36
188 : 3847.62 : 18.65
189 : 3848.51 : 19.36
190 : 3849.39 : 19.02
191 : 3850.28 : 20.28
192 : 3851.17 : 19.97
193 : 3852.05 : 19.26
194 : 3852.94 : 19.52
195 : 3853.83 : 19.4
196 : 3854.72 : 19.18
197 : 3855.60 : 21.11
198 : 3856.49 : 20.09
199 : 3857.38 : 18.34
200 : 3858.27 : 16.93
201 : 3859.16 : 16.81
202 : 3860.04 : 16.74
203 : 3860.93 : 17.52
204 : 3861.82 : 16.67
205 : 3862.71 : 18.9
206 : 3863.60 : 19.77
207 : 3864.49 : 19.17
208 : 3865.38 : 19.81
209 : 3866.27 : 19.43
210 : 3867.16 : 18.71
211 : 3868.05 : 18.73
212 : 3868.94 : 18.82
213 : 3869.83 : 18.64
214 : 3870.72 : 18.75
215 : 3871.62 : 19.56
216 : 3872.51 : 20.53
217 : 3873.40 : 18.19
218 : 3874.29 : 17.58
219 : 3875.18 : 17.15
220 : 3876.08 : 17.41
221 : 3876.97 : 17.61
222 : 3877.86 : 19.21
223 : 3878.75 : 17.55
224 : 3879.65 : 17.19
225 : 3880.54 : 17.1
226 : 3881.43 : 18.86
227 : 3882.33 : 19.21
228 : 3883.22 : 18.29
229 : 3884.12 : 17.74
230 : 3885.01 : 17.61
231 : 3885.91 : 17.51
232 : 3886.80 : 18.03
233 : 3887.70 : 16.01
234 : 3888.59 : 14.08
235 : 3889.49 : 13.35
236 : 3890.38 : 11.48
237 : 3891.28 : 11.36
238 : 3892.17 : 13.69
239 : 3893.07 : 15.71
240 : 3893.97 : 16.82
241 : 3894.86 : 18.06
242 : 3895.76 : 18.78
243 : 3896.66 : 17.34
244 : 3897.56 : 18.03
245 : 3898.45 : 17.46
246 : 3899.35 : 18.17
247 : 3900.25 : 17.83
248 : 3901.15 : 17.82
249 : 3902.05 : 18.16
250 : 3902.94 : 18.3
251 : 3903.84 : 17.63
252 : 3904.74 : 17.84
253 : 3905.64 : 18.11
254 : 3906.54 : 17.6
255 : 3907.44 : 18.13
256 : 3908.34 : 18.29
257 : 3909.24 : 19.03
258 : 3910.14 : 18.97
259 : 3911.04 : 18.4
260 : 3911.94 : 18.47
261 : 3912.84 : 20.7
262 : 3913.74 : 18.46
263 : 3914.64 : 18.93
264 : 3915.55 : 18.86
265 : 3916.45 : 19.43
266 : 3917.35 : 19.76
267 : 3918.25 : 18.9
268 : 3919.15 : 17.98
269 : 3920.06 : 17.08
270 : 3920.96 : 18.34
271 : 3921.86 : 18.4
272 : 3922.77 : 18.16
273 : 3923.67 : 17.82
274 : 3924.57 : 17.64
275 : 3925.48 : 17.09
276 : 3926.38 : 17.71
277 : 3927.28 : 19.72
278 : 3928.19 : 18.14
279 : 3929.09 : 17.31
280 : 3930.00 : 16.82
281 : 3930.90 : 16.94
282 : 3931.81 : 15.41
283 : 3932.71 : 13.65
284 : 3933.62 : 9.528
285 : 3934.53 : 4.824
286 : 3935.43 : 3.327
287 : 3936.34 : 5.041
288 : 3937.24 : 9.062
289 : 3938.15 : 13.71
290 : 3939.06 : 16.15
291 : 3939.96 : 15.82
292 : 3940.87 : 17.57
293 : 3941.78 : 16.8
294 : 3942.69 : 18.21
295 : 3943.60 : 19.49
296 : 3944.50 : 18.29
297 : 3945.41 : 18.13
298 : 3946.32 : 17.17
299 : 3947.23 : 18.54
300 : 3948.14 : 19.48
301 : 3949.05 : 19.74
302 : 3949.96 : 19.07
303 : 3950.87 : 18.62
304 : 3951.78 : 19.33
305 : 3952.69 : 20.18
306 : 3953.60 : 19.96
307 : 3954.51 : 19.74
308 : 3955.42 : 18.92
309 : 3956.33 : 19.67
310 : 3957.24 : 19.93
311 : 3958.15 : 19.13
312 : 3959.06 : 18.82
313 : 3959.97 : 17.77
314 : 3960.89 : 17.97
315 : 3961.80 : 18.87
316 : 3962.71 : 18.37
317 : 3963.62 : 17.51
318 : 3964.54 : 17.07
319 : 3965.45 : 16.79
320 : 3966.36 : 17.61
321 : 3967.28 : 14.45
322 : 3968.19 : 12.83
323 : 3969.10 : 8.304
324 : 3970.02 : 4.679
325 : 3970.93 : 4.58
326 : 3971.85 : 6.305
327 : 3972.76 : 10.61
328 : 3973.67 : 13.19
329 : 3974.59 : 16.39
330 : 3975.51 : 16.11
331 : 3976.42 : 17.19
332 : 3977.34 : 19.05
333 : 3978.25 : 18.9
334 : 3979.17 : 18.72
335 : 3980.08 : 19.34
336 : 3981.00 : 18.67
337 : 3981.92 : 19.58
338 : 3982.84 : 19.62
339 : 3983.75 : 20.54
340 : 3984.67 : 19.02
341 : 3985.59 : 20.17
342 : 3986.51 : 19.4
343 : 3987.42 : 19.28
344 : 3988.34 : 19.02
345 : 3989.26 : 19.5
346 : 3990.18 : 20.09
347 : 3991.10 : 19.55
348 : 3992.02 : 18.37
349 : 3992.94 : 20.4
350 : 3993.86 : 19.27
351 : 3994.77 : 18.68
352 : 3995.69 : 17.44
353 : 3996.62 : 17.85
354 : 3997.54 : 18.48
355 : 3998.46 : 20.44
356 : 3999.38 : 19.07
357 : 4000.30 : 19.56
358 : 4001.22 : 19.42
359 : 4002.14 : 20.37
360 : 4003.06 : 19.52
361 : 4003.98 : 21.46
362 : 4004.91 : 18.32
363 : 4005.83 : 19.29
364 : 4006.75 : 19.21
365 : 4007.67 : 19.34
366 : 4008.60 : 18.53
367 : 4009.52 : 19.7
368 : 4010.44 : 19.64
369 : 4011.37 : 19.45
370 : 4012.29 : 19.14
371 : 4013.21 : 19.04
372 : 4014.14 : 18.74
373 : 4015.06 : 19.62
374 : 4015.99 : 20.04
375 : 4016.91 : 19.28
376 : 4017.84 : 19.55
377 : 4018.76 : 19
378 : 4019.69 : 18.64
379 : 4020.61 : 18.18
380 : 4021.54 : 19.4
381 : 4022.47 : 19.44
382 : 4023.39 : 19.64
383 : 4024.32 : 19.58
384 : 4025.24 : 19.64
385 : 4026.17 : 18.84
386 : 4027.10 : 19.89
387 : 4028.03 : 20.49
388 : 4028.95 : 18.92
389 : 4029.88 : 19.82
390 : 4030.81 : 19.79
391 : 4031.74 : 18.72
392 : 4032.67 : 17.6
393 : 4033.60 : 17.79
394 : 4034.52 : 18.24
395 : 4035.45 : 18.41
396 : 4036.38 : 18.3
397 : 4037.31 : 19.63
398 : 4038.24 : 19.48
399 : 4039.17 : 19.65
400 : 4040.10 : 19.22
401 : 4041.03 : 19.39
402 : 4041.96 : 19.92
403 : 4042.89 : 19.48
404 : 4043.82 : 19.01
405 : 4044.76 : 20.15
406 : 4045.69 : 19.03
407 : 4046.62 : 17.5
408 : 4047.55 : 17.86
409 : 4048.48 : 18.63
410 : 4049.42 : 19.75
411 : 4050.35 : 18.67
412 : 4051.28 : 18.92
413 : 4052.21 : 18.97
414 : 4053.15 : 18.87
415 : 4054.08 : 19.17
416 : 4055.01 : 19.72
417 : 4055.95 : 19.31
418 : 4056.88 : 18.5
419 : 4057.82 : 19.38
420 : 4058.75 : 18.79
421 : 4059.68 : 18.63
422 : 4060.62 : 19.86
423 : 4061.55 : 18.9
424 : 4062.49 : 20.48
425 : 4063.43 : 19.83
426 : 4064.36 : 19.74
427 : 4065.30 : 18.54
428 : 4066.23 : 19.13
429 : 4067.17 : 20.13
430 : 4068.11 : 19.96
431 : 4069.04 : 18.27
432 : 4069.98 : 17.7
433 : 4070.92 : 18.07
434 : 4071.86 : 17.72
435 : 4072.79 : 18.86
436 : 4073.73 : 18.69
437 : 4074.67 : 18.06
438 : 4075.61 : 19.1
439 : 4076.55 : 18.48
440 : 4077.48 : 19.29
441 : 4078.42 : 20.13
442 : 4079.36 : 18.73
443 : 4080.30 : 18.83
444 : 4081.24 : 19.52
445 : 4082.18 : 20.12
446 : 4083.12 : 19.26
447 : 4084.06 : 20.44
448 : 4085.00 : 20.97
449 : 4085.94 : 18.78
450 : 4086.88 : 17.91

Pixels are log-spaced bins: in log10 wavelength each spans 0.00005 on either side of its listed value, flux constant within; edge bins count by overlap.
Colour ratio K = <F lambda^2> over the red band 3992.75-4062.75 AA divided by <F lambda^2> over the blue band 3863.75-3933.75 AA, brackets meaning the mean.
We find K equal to 1.2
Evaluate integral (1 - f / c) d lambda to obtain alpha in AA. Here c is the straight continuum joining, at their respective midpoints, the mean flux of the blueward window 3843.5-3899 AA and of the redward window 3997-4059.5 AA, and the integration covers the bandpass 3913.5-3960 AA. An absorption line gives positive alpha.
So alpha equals 3.8 AA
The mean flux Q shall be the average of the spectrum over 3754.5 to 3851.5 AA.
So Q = 17.4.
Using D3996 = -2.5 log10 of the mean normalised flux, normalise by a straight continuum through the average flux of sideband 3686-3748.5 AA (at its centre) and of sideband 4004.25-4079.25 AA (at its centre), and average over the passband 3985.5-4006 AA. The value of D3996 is -0.039 mag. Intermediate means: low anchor 15.9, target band 19.3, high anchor 19.1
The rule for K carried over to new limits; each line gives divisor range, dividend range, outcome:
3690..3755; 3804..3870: 1.20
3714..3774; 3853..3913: 1.20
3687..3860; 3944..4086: 1.25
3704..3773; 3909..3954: 1.17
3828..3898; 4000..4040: 1.21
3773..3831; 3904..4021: 1.07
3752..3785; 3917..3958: 1.05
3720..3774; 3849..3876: 1.25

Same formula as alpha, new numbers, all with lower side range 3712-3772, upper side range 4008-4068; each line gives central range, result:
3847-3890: -2.2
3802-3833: -2.3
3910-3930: -0.5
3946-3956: -0.5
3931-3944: 3.8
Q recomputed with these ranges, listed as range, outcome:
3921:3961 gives 16.7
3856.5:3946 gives 17.1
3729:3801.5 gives 16.6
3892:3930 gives 18.1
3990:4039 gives 19.2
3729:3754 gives 15.4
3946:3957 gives 19.2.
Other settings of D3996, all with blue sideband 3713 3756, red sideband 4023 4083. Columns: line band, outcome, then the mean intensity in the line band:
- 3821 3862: -0.024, 17.2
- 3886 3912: 0.027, 17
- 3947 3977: 0.114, 16.3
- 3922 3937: 0.231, 14.3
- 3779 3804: -0.078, 17.4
